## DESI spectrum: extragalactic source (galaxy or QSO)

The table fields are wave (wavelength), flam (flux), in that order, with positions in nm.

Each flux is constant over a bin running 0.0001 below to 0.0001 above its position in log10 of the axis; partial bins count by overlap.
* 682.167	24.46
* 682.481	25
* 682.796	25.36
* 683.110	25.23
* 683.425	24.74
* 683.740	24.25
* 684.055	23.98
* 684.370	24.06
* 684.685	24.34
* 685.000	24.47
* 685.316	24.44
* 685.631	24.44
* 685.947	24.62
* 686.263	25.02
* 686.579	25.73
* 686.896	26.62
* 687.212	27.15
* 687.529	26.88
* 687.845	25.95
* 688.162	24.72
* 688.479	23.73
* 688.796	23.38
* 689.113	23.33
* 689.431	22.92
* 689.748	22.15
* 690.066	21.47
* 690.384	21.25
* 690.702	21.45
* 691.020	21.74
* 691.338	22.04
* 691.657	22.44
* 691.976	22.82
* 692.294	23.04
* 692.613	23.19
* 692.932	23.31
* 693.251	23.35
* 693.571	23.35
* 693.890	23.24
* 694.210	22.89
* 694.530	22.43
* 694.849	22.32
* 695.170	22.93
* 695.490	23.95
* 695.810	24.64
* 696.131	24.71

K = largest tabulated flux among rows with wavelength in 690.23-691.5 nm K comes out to 22.04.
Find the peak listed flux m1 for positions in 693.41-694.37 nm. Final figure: 23.35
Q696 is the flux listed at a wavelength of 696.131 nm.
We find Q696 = 24.71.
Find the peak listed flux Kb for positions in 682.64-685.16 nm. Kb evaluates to 25.36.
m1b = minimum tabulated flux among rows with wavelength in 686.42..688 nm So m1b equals 25.73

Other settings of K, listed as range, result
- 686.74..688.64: 27.15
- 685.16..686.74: 25.73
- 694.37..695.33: 22.93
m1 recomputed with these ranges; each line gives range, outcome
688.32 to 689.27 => 23.73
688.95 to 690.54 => 23.33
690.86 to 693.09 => 23.31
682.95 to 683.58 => 25.23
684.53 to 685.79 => 24.47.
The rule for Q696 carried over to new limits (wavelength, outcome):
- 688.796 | 23.38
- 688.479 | 23.73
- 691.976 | 22.82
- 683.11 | 25.23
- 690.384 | 21.25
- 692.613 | 23.19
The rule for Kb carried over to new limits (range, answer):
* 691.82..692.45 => 23.04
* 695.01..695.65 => 23.95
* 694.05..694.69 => 22.89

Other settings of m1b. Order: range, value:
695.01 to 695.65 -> 22.93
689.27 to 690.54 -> 21.25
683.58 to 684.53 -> 23.98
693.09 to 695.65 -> 22.32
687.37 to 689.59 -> 22.92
